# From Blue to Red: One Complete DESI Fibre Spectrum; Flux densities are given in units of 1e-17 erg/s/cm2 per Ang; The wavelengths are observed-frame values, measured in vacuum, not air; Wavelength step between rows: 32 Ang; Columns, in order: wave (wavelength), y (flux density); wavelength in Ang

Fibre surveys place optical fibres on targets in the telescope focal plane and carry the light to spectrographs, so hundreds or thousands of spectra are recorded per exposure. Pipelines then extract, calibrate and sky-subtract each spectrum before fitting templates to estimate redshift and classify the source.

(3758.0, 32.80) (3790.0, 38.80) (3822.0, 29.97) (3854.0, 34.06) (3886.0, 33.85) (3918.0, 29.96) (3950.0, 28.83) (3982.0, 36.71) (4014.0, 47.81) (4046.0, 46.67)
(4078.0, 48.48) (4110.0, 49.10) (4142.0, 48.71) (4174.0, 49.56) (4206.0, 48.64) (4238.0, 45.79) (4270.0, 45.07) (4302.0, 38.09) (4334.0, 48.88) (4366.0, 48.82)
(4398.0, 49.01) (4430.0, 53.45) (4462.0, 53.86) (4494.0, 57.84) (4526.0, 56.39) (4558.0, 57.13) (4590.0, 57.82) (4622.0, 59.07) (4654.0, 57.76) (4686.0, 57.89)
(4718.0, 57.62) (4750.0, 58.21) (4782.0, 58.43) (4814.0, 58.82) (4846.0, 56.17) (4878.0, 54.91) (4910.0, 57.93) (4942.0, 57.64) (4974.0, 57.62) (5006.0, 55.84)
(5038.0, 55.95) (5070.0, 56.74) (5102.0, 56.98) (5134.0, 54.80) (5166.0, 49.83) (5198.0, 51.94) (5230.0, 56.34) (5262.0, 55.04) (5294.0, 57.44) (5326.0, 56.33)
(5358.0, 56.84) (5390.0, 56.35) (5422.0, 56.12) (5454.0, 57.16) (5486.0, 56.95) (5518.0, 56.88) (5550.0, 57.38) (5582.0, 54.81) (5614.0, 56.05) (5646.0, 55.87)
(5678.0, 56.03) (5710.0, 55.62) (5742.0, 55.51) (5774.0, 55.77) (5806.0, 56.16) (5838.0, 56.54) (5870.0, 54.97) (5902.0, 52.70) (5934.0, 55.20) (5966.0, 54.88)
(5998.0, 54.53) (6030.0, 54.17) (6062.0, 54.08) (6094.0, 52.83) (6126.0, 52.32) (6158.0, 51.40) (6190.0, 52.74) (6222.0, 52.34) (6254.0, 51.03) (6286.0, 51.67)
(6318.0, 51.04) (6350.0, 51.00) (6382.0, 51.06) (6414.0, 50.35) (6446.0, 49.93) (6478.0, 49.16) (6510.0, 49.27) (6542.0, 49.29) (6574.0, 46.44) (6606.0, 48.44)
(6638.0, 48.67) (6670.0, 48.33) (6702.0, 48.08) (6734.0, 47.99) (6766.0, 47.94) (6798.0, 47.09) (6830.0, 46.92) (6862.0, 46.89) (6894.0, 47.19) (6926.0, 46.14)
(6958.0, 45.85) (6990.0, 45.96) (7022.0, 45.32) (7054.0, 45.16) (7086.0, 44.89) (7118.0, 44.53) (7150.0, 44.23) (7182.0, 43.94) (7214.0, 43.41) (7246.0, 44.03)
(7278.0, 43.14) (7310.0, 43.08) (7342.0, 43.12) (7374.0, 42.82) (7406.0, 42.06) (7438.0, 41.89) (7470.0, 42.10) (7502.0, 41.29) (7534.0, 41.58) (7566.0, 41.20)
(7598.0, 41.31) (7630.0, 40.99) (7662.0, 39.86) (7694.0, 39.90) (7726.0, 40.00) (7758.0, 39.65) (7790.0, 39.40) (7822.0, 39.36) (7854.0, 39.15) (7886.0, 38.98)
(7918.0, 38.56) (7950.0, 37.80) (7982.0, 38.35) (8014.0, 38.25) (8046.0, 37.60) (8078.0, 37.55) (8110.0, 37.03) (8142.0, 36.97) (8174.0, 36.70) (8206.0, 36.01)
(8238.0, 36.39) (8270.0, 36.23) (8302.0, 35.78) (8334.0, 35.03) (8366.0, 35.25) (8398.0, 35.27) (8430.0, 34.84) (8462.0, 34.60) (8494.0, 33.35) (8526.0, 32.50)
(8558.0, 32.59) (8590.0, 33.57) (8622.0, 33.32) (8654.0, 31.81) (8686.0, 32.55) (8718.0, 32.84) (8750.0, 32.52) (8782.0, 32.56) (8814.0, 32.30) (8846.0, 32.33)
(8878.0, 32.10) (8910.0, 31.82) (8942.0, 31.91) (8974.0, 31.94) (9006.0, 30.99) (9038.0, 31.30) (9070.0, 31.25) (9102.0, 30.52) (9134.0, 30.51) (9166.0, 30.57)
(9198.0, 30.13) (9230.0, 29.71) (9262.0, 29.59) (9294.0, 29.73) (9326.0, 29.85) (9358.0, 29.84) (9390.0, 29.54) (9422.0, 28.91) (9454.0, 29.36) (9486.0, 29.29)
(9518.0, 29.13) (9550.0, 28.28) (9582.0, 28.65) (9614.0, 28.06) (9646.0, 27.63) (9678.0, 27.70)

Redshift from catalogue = 0.00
